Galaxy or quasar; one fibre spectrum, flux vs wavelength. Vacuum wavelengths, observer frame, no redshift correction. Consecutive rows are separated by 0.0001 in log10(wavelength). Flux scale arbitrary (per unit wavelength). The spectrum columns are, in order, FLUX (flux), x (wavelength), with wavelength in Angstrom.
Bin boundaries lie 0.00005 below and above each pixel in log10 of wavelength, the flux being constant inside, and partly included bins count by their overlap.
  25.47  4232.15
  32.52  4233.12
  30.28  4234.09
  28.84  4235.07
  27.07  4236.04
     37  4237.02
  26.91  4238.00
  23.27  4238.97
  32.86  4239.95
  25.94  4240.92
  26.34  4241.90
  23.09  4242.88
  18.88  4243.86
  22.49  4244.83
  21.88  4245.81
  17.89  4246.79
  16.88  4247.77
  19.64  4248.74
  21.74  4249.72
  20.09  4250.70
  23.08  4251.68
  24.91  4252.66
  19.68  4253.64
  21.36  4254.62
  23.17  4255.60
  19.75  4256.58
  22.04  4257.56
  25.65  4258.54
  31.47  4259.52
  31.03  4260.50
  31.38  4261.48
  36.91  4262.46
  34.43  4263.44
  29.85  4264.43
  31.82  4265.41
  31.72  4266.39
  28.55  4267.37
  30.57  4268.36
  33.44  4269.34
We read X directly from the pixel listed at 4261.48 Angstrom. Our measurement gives 31.38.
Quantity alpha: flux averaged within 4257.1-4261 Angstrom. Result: 27.6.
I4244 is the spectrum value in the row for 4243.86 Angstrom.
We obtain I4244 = 18.88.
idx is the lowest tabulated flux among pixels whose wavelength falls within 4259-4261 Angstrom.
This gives 31.03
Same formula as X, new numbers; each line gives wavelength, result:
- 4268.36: 30.57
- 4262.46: 36.91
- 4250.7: 20.09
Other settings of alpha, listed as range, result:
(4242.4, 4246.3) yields 21.6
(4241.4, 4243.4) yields 24.5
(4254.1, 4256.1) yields 22.2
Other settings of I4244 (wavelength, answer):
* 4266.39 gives 31.72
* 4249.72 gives 21.74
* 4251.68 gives 23.08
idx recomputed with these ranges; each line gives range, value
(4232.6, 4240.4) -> 23.27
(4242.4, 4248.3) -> 16.88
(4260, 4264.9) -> 29.85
